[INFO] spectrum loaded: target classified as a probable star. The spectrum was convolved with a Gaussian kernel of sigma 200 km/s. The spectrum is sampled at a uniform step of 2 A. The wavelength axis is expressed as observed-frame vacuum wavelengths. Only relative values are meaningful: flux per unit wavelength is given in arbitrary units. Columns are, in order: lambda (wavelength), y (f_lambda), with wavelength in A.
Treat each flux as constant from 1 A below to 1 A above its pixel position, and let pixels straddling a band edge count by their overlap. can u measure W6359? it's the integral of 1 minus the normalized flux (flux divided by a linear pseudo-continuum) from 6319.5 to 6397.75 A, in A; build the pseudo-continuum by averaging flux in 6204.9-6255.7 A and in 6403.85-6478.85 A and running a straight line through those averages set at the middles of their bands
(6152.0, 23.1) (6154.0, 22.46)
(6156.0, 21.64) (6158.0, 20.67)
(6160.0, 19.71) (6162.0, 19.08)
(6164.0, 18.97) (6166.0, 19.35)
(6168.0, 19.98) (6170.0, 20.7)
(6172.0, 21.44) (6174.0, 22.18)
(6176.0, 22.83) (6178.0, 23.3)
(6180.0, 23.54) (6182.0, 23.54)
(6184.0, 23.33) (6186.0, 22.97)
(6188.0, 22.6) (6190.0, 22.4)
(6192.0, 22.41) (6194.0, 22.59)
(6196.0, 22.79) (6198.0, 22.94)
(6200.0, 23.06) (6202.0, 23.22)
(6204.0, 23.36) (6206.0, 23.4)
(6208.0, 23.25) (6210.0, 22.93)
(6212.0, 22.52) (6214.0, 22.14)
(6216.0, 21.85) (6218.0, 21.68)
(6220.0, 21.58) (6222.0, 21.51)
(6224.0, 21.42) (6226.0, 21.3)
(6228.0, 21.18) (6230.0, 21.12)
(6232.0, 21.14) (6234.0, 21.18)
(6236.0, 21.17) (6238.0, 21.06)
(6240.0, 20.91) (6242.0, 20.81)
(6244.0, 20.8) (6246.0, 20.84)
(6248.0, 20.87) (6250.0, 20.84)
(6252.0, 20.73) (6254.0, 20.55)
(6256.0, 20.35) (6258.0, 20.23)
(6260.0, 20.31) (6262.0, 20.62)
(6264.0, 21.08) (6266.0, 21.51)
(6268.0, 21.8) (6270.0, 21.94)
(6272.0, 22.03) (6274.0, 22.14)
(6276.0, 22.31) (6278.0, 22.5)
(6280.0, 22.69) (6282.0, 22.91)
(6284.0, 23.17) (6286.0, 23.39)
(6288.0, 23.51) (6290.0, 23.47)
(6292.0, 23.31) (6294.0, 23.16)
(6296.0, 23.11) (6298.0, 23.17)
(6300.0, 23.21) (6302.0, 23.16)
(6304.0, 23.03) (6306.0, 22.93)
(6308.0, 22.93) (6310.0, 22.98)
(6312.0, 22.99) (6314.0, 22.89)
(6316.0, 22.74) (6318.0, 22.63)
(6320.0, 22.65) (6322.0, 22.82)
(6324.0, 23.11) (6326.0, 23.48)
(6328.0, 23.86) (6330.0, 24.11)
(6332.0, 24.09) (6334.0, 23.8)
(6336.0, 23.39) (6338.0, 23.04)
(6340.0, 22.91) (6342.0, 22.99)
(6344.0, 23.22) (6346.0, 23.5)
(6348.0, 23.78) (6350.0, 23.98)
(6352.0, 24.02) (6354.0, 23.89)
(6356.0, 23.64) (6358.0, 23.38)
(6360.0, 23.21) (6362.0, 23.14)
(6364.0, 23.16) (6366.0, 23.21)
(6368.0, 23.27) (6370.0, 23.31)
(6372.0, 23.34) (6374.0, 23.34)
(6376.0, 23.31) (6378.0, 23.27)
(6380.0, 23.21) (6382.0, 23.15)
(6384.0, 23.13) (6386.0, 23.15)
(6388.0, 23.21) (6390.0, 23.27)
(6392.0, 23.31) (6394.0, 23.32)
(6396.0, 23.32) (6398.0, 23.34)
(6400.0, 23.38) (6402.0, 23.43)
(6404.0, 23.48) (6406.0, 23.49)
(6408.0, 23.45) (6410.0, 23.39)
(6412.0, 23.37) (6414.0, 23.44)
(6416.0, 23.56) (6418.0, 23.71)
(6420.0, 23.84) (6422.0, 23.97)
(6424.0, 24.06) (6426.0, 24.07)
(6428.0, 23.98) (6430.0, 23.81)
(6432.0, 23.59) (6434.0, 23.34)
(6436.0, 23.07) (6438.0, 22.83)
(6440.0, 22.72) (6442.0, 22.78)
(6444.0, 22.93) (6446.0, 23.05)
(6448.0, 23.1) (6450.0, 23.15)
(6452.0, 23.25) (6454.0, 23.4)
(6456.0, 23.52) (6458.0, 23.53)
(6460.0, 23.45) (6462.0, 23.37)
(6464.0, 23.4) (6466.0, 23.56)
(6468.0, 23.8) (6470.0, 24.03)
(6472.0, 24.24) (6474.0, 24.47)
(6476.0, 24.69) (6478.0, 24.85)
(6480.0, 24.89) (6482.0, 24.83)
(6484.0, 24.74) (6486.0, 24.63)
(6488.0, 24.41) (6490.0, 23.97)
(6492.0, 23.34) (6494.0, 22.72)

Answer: -2.2 A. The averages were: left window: 21.5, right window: 23.6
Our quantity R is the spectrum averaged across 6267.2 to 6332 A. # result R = 23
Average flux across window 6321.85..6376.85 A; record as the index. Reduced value 23.4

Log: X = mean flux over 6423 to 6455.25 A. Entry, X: 23.3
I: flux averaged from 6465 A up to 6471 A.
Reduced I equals 23.8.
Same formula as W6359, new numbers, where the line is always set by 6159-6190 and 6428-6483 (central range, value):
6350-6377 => -0.5 A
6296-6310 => -0.3 A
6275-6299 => -0.7 A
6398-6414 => -0.1 A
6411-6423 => -0.2 A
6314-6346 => -0.8 A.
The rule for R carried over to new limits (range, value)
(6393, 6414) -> 23.4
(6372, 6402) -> 23.3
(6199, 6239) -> 22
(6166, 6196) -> 22.3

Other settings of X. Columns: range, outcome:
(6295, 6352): 23.2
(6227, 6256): 20.9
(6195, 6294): 21.9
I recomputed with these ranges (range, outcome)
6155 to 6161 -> 20.7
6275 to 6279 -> 22.4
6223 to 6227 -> 21.4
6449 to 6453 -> 23.2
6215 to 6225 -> 21.6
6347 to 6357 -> 23.9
